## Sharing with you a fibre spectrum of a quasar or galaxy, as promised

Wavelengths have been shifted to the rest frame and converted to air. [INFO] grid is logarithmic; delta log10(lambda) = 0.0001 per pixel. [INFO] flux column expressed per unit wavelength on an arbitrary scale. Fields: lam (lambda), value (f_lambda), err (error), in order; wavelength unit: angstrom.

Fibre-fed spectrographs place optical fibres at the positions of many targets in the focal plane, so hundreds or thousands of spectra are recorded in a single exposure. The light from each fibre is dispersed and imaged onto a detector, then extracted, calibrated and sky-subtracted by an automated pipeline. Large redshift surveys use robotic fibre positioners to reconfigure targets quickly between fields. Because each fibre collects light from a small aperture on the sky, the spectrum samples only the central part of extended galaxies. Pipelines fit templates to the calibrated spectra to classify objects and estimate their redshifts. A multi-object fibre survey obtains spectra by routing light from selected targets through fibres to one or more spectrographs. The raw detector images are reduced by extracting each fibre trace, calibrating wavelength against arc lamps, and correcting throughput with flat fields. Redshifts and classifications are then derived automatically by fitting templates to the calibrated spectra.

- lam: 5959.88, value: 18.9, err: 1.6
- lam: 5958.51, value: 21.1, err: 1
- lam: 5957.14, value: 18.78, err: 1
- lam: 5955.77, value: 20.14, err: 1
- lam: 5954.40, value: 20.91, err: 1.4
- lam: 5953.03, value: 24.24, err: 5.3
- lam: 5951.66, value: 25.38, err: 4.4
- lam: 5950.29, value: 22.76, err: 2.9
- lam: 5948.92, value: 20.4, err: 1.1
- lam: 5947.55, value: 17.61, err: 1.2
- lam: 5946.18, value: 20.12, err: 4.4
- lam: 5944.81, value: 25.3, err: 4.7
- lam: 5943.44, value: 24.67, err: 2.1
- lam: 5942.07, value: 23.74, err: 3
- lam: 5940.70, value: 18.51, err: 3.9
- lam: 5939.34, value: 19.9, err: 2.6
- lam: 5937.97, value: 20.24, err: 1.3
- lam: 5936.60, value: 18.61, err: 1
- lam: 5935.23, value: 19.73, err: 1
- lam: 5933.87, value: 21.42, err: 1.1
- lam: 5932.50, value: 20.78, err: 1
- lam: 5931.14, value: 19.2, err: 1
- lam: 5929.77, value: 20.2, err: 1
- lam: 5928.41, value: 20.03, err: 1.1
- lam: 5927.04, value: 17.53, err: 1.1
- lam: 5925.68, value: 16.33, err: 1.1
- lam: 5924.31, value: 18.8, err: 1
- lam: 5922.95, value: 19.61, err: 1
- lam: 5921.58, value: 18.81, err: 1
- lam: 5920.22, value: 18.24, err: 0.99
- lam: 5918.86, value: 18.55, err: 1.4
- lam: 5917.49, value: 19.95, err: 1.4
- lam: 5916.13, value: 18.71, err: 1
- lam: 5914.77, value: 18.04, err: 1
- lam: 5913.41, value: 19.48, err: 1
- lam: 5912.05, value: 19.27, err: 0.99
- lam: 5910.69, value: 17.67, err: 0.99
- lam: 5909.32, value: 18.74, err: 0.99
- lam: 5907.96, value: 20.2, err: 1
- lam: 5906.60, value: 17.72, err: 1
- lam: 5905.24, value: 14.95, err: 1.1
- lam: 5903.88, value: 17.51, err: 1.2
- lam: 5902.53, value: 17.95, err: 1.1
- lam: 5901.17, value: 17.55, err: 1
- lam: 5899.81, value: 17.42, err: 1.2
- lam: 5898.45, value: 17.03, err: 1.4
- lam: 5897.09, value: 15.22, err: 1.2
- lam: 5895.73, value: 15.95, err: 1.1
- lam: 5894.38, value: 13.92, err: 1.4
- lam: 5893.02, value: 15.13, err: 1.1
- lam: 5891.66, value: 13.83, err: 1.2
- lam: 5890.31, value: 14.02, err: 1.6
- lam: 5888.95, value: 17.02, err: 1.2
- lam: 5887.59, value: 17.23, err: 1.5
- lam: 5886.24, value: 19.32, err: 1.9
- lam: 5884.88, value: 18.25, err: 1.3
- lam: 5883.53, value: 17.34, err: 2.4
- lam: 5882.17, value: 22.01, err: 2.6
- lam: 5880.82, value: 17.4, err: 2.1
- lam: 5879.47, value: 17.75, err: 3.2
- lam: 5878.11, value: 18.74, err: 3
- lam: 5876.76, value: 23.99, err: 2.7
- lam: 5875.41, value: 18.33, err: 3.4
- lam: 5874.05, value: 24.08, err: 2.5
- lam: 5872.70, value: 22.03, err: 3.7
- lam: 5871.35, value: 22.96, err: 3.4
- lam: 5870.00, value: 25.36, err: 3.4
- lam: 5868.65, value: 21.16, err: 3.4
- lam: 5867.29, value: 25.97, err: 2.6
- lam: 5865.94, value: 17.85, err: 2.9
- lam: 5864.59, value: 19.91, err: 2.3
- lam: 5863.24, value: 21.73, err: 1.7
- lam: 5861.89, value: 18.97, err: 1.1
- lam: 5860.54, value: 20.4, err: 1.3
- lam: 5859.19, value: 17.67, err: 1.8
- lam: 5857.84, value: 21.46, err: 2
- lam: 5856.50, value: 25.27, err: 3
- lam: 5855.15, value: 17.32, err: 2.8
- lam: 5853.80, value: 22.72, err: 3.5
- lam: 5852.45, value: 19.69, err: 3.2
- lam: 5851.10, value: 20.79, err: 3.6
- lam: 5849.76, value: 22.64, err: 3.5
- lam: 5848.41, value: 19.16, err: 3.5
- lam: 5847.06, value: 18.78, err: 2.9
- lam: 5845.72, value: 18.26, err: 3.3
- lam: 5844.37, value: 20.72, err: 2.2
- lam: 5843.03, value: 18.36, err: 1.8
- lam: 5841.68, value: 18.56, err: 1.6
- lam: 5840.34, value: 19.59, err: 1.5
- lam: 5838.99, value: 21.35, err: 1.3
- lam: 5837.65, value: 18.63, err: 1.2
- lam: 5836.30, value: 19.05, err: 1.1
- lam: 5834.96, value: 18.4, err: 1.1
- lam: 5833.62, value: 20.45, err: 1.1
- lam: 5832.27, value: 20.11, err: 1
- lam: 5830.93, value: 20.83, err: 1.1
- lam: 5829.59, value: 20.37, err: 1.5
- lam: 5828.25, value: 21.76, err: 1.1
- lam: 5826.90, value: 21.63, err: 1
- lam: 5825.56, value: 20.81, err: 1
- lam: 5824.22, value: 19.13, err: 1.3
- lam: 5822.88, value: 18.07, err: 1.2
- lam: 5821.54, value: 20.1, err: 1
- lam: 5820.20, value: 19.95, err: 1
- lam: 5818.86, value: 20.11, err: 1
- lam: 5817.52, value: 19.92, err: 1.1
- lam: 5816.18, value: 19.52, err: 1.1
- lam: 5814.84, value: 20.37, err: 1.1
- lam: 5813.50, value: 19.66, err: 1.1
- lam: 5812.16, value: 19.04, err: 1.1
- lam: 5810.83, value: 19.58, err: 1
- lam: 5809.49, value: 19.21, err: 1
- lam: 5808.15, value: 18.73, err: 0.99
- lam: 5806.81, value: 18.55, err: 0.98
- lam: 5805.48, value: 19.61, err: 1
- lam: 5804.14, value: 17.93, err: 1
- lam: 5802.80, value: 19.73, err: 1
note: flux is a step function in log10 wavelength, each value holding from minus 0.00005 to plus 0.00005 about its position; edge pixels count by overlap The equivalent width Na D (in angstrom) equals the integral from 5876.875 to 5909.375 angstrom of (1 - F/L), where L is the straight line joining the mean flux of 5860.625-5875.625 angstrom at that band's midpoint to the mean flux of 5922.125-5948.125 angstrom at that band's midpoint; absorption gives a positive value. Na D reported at 5.94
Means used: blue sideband 21.7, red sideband 20.1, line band 17.3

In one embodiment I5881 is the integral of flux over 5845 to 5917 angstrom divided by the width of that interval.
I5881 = 19.1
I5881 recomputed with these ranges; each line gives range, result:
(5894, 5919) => 17.7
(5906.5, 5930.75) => 18.8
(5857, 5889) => 20.4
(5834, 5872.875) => 20.5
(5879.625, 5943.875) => 18.4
